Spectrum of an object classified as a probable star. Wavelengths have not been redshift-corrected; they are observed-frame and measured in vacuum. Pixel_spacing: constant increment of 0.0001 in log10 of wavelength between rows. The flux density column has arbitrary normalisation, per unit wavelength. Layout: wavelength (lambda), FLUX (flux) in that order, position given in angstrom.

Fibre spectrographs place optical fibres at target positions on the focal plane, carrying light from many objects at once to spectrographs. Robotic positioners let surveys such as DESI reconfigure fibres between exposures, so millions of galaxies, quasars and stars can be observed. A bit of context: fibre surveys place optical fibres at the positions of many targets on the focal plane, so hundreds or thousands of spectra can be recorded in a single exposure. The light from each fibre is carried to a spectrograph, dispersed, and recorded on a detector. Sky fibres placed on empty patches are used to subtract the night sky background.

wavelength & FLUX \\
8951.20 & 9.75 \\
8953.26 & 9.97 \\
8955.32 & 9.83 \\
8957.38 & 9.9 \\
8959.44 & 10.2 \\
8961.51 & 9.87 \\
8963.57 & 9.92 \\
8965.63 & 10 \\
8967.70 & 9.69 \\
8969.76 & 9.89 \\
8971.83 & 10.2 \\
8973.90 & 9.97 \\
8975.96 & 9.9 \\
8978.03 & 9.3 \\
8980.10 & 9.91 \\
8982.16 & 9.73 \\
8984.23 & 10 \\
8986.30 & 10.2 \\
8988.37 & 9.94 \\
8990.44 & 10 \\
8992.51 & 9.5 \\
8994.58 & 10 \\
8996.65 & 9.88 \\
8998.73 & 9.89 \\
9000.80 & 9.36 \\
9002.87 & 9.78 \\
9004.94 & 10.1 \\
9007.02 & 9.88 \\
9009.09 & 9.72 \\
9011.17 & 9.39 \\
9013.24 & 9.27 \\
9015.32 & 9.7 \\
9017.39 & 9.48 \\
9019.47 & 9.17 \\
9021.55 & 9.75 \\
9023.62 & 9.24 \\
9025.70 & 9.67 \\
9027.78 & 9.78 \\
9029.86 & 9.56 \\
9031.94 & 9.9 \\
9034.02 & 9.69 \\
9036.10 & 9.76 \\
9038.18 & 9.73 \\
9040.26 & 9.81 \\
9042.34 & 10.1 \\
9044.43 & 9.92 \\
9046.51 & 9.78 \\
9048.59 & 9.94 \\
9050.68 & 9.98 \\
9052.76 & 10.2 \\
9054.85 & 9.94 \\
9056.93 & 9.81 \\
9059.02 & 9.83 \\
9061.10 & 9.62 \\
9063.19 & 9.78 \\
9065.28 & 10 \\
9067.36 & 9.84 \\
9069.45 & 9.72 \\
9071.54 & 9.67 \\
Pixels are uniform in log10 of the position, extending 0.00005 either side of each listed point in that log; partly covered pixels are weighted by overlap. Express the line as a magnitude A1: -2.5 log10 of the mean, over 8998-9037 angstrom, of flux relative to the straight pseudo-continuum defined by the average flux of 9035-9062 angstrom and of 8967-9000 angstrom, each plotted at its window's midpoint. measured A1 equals 0.03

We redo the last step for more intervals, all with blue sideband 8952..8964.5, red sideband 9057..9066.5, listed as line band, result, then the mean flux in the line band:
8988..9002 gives 0.012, 9.79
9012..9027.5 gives 0.043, 9.49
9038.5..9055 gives -0.013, 9.95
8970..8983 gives 0.009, 9.84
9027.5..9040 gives 0.012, 9.74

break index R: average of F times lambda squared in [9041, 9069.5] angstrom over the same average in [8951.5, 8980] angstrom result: 1.0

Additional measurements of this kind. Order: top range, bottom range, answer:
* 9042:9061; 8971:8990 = 1.02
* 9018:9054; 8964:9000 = 1.00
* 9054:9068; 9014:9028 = 1.04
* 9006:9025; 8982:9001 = 0.97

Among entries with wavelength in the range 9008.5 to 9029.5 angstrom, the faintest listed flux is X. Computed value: 9.17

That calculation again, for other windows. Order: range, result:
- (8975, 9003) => 9.3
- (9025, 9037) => 9.56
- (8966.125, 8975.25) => 9.69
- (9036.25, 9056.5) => 9.73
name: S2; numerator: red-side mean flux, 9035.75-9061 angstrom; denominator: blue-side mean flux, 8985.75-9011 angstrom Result 1.0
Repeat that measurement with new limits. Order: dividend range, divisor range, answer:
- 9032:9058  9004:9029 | 1.03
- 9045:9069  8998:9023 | 1.03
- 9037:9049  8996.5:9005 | 1.01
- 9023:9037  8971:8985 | 0.98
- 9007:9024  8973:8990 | 0.96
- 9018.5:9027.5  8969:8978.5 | 0.96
